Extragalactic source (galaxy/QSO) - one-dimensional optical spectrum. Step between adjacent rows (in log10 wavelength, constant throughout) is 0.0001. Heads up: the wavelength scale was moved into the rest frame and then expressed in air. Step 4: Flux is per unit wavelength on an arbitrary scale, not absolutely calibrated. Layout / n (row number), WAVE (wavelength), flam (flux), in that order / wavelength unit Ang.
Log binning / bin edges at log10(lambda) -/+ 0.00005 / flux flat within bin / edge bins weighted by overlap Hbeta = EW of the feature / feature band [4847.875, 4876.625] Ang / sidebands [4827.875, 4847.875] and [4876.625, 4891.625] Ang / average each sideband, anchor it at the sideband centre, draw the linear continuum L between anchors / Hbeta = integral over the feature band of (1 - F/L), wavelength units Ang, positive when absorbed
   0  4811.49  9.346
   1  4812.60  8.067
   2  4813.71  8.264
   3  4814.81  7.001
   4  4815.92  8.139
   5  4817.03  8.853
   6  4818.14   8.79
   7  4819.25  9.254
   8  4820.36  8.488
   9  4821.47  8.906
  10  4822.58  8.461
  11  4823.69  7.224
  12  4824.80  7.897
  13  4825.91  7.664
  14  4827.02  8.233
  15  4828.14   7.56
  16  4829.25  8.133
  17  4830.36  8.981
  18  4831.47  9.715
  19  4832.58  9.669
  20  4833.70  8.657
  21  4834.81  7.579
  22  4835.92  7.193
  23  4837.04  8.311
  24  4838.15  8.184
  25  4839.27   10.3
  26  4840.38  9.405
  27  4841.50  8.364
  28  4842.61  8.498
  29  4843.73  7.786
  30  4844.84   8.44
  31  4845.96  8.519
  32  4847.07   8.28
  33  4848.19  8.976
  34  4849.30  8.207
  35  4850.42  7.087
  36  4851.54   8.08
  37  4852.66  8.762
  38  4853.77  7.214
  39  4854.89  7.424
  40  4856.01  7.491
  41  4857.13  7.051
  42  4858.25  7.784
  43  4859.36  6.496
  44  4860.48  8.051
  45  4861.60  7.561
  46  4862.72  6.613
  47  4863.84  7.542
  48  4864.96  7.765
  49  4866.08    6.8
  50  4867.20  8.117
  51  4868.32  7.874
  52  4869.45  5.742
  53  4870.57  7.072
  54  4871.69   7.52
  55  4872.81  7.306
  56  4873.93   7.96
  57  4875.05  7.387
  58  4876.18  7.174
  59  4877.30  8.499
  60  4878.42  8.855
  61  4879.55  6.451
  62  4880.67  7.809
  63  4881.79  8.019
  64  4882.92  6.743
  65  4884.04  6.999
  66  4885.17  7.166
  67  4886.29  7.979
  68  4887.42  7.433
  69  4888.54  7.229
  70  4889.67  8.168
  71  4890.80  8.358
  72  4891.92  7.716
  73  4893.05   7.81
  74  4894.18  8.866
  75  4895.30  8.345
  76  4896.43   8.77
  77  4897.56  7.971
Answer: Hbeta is 2.1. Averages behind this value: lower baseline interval 8.55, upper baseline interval 7.67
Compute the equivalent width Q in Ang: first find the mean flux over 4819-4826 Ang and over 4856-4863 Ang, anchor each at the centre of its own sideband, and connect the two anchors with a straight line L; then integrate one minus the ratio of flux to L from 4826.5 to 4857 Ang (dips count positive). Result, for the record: -2.1 Ang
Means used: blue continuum 8.27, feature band 8.31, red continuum 7.31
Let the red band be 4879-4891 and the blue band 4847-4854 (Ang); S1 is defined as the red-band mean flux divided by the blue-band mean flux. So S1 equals 0.9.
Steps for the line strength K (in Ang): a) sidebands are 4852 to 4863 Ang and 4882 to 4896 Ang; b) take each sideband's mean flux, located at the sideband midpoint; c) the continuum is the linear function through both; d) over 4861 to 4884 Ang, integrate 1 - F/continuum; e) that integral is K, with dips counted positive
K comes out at 0.5 Ang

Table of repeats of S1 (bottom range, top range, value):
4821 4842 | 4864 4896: 0.90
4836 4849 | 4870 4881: 0.89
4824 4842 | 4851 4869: 0.89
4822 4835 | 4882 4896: 0.93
